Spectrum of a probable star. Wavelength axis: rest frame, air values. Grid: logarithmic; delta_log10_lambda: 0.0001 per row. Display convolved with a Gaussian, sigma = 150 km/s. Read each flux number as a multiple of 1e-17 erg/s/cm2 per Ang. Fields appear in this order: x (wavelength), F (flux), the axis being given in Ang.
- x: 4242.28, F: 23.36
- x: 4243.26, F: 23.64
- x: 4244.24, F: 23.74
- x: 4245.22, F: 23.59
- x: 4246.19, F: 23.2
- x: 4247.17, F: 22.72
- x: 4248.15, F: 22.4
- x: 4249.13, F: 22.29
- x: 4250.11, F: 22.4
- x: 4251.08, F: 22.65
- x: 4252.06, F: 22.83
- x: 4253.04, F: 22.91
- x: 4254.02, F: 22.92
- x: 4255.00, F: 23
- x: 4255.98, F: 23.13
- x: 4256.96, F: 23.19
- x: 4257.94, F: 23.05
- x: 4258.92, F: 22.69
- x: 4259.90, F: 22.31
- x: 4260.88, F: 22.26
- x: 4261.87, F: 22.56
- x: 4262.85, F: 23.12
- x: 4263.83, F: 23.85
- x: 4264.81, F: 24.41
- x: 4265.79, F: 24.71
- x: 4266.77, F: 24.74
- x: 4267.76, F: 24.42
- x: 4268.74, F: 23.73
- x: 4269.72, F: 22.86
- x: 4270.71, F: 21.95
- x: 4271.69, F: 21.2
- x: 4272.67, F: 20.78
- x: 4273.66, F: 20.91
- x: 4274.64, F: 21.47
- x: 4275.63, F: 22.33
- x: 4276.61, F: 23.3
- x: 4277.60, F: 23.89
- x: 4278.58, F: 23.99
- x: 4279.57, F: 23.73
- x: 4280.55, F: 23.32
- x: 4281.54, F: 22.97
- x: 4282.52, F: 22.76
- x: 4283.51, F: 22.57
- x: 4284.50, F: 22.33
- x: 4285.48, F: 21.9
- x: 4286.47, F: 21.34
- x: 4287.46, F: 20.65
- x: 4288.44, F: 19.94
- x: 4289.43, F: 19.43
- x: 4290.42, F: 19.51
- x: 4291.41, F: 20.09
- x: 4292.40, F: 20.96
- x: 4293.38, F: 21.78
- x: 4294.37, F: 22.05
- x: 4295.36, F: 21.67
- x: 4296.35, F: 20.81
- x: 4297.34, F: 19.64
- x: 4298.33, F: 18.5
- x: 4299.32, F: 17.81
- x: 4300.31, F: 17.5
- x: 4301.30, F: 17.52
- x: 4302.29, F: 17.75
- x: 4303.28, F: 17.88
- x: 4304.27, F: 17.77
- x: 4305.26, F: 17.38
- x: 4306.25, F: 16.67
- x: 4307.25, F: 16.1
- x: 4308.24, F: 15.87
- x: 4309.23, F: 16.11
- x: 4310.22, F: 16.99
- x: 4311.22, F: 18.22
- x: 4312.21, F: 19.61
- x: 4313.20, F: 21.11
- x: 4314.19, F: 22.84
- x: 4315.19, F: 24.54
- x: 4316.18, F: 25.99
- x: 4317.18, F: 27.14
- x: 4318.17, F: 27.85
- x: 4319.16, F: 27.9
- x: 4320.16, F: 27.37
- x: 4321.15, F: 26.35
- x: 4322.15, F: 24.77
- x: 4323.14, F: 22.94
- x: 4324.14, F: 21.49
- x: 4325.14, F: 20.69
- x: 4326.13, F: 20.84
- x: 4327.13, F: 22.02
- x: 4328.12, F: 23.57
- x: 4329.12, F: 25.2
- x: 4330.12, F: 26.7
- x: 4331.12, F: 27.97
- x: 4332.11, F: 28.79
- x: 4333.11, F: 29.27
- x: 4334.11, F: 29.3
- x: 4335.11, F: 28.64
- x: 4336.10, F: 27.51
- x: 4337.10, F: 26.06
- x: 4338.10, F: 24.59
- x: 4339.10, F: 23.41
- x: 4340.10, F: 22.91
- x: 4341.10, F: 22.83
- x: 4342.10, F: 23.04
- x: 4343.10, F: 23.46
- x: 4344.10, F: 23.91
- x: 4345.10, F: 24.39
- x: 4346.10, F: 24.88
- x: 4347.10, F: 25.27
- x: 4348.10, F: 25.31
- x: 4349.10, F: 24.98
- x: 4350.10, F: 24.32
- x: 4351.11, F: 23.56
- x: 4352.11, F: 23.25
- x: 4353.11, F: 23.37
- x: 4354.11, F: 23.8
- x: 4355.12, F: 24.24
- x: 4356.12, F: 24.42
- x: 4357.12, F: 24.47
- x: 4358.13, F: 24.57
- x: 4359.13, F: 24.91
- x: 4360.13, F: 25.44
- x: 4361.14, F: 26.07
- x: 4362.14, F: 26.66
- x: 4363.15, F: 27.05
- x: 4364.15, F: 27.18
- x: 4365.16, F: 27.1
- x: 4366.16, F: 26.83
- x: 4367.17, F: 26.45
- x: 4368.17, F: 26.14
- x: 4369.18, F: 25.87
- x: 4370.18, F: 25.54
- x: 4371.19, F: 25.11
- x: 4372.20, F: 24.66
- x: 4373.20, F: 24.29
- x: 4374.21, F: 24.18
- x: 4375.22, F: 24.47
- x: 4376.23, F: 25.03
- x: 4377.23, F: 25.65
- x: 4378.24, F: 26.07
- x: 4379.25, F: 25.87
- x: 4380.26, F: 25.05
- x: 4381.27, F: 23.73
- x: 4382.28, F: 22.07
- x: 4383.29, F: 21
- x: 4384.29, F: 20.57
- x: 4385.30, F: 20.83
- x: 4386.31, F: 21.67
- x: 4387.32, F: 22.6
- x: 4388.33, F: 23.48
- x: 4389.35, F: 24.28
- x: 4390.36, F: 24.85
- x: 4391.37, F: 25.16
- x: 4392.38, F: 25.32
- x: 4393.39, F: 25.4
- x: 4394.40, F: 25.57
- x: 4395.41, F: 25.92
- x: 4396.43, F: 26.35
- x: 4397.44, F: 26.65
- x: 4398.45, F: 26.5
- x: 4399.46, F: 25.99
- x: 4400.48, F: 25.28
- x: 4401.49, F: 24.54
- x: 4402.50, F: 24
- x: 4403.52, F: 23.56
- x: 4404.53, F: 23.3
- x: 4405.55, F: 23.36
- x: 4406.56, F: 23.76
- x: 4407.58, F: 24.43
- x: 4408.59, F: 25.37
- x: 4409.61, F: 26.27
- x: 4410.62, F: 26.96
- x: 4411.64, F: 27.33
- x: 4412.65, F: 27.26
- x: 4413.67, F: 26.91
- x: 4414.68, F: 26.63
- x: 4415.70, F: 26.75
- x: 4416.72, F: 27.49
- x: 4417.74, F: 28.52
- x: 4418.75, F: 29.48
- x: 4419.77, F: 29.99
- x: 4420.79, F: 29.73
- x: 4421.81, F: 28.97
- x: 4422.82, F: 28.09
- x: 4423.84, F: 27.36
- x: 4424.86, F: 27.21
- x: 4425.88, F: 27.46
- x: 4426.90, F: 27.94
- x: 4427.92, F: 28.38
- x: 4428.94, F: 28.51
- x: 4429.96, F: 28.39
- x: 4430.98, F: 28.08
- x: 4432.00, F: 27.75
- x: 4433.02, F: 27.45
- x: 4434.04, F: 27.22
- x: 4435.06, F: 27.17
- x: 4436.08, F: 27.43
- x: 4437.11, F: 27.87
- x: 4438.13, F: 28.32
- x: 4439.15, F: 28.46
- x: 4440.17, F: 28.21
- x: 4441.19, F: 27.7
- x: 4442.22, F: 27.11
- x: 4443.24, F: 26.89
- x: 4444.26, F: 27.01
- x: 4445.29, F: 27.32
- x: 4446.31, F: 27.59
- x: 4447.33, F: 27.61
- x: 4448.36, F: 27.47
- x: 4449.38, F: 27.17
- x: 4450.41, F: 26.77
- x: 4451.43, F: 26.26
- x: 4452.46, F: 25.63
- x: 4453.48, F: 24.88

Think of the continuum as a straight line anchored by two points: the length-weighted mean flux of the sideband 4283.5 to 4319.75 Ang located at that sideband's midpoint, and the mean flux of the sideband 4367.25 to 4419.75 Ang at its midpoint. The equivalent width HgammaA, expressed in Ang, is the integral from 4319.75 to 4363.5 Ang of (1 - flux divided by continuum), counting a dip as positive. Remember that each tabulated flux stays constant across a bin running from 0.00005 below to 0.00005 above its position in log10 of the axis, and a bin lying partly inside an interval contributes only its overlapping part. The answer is -4.8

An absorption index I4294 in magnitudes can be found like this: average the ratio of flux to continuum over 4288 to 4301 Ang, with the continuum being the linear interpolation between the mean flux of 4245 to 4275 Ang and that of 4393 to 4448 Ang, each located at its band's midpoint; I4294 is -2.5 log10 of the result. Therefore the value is 0.19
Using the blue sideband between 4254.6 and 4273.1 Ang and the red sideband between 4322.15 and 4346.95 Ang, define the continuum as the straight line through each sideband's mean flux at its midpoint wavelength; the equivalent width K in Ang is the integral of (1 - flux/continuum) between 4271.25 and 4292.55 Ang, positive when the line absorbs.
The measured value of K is 1.5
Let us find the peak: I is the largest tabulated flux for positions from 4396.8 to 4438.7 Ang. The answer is 29.99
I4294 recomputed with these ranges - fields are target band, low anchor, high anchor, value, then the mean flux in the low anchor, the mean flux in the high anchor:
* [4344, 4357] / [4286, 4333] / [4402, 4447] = -0.04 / 21.5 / 27.2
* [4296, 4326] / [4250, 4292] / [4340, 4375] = 0.14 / 22.5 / 24.9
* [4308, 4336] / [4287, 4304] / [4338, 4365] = -0.10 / 19.6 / 24.6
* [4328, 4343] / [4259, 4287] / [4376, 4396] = -0.11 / 22.8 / 24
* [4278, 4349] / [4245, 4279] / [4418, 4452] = 0.09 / 22.9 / 27.8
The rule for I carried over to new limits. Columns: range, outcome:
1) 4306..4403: 29.3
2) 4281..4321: 27.9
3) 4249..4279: 24.74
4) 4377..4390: 26.07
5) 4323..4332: 27.97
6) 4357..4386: 27.18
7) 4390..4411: 26.96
